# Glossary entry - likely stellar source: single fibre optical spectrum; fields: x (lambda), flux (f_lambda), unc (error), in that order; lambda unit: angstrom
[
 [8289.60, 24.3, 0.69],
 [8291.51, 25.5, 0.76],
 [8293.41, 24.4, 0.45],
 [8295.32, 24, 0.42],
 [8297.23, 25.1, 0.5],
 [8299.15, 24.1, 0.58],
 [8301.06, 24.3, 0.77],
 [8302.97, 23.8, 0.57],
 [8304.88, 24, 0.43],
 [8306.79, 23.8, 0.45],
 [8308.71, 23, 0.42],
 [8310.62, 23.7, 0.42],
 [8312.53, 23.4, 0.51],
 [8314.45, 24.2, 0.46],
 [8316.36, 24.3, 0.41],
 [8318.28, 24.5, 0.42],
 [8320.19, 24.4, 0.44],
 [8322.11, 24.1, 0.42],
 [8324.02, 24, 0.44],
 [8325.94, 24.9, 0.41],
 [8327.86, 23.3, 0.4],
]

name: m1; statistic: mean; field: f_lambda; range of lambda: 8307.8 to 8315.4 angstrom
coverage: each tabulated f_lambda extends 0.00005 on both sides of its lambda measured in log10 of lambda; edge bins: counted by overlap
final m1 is 23.6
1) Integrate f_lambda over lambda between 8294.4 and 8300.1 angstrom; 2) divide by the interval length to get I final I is 24.4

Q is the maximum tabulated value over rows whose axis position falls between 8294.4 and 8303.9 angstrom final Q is 25.1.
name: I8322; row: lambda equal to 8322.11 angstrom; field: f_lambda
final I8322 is 24.1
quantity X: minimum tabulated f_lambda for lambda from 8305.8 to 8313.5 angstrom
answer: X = 23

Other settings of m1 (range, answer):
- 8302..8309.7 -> 23.7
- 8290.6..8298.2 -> 24.7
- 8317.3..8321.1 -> 24.5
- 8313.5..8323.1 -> 24.3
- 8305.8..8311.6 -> 23.5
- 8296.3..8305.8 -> 24.2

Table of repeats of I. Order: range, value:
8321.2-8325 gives 24.1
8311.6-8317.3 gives 24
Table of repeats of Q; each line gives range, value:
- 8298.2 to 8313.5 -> 24.3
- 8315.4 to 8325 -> 24.5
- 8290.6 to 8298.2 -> 25.5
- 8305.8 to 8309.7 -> 23.8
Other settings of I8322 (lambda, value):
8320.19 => 24.4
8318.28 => 24.5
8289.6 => 24.3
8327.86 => 23.3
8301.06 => 24.3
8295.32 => 24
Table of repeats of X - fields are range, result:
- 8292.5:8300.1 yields 24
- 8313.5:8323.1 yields 24.1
